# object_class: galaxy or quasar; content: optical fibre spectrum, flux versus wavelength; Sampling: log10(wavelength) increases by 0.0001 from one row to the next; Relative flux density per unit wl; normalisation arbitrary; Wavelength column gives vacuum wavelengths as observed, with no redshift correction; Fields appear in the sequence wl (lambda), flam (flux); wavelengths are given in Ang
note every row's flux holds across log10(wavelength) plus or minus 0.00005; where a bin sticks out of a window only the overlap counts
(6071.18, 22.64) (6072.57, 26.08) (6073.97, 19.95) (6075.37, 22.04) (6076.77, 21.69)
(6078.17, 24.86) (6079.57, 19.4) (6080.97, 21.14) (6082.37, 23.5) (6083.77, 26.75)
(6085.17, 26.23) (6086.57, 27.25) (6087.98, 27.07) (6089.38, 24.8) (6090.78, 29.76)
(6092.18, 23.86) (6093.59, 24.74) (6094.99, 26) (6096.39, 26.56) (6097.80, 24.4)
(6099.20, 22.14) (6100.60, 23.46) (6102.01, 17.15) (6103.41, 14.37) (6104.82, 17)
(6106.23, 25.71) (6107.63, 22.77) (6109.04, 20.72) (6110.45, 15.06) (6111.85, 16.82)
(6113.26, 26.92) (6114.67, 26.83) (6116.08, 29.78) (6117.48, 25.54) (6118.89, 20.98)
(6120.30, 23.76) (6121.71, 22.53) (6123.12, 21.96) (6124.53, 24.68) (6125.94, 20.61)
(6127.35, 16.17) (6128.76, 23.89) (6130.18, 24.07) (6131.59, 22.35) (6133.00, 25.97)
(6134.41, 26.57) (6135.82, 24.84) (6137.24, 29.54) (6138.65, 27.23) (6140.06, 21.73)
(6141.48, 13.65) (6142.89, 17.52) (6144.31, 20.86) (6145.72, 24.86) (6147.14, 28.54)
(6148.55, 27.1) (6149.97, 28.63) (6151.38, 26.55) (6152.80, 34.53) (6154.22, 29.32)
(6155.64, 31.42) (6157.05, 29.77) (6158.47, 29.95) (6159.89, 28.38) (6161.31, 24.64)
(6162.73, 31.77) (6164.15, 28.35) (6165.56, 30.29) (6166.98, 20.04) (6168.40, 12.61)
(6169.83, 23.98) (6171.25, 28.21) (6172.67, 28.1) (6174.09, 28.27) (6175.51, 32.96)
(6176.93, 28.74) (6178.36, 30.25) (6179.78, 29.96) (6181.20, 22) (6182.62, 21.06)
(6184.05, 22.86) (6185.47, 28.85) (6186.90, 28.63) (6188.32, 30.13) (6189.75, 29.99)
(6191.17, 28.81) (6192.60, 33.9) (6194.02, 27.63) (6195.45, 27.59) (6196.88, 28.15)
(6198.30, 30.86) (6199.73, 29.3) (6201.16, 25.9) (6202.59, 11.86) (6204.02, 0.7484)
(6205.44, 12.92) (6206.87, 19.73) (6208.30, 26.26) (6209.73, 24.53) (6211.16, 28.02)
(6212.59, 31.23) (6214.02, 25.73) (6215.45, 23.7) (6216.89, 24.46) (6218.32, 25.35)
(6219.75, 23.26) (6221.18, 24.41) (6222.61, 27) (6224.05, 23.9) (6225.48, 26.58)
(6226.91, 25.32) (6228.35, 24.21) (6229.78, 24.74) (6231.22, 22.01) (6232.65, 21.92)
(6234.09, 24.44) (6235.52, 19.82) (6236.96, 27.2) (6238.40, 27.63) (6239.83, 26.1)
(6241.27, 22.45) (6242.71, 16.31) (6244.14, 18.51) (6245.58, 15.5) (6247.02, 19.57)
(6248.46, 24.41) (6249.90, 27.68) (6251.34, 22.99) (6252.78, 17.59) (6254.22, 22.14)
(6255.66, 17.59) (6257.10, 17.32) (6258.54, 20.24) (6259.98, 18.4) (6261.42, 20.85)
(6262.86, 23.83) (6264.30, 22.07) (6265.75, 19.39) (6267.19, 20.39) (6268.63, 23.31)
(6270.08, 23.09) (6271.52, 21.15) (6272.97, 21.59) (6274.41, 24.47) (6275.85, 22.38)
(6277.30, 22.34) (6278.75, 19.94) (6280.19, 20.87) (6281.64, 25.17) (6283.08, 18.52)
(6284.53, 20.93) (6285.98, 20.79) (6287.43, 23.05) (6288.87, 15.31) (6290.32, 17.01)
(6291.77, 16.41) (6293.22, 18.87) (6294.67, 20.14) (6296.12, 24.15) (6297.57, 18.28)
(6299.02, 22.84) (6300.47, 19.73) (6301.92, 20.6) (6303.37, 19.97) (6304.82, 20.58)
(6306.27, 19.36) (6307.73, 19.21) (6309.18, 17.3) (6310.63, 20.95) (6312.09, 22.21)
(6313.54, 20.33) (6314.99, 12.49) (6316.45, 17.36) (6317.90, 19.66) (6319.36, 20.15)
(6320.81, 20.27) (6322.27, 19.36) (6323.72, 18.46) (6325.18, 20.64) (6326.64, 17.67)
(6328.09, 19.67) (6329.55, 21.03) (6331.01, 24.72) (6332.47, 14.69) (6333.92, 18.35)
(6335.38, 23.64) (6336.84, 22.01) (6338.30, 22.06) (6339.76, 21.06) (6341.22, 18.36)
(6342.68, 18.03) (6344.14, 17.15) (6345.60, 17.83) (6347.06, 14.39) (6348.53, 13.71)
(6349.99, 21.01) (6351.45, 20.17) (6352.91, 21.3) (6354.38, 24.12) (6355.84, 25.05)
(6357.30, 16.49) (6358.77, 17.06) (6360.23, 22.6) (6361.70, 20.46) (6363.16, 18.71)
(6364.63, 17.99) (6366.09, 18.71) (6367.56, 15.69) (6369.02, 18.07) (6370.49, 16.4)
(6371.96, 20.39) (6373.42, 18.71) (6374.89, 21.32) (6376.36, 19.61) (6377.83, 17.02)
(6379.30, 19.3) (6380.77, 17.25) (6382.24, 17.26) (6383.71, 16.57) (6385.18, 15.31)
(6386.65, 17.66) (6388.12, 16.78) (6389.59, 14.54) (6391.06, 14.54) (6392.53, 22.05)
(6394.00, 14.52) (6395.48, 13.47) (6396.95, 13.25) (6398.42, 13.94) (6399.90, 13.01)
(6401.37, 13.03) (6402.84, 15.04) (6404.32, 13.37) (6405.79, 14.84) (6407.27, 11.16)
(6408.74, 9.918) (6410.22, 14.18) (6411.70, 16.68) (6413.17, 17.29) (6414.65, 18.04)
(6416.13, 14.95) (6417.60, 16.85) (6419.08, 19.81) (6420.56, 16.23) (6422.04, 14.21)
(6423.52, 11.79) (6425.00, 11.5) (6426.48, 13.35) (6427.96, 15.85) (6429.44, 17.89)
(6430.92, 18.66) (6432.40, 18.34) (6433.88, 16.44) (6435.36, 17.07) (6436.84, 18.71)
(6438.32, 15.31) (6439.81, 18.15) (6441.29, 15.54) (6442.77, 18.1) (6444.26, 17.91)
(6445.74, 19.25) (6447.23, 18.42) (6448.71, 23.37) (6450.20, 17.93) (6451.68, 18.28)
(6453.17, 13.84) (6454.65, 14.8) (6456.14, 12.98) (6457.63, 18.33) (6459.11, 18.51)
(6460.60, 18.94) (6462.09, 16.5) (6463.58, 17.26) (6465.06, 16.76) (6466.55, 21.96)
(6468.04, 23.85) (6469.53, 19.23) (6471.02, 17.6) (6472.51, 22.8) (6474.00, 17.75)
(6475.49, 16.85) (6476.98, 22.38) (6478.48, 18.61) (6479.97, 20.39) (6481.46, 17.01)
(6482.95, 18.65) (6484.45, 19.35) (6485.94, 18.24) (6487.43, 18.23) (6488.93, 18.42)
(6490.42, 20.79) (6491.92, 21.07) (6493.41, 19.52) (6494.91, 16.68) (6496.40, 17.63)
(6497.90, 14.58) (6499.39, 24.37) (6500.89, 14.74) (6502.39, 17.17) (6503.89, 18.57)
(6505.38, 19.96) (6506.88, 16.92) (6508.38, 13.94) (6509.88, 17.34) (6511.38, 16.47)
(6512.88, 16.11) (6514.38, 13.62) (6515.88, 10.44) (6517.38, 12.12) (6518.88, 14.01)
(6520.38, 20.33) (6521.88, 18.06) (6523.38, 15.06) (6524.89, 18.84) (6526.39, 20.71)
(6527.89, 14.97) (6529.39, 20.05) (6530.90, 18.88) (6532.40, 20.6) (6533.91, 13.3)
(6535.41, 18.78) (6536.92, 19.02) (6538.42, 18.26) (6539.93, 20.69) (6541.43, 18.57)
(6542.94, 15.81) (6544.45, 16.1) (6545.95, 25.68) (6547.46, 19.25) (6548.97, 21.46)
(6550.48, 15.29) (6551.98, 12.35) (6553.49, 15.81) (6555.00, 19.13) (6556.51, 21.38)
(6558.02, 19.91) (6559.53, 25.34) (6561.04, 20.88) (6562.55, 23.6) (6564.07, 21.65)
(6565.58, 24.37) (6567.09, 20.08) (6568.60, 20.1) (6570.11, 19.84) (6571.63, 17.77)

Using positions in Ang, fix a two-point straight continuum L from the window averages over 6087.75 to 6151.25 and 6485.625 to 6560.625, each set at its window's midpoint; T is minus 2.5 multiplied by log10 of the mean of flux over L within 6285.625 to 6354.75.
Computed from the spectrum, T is 0.06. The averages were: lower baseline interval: 23.3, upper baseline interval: 17.9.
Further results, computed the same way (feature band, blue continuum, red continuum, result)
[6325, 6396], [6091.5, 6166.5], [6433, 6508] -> 0.09 mag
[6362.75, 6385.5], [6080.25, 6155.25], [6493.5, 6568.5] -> 0.13 mag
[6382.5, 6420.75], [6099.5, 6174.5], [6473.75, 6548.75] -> 0.28 mag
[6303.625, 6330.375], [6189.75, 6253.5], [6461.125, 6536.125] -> 0.13 mag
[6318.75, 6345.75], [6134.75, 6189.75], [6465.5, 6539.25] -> 0.13 mag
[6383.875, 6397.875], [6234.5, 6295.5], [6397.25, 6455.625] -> 0.08 mag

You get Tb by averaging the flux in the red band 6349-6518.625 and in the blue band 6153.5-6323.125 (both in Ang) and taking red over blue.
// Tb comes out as 0.75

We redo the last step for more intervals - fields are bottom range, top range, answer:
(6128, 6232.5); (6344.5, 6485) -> 0.68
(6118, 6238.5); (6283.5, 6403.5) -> 0.74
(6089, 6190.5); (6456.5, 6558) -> 0.73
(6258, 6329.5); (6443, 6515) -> 0.90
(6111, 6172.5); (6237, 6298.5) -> 0.84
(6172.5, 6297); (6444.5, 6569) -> 0.79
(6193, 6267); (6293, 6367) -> 0.86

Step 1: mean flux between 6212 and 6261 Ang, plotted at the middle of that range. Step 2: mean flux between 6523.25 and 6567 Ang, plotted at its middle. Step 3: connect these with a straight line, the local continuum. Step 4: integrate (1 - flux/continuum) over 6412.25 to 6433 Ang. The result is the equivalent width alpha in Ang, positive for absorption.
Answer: 4.7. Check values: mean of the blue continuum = 22.9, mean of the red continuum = 19.2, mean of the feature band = 16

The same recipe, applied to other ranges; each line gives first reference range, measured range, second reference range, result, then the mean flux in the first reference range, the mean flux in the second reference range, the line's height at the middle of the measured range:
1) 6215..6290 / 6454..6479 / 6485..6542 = -0.25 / 22.1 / 17.6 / 18.4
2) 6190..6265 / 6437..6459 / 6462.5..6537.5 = 1.86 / 23.2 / 18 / 19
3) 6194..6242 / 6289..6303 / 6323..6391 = 0.97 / 23.9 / 18.8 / 21.1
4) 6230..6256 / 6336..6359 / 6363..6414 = -2.08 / 22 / 16.2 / 17.8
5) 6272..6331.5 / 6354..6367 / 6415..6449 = -0.94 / 20.1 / 16.8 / 18.6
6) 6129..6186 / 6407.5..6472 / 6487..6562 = 9.24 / 26.1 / 18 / 19.8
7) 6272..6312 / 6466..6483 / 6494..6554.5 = -1.68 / 20.4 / 17.3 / 18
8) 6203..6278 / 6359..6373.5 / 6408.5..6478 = 0.34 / 22.2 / 17.3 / 19.2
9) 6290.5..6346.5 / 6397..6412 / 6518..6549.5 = 4.48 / 19.6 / 18.5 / 19.1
